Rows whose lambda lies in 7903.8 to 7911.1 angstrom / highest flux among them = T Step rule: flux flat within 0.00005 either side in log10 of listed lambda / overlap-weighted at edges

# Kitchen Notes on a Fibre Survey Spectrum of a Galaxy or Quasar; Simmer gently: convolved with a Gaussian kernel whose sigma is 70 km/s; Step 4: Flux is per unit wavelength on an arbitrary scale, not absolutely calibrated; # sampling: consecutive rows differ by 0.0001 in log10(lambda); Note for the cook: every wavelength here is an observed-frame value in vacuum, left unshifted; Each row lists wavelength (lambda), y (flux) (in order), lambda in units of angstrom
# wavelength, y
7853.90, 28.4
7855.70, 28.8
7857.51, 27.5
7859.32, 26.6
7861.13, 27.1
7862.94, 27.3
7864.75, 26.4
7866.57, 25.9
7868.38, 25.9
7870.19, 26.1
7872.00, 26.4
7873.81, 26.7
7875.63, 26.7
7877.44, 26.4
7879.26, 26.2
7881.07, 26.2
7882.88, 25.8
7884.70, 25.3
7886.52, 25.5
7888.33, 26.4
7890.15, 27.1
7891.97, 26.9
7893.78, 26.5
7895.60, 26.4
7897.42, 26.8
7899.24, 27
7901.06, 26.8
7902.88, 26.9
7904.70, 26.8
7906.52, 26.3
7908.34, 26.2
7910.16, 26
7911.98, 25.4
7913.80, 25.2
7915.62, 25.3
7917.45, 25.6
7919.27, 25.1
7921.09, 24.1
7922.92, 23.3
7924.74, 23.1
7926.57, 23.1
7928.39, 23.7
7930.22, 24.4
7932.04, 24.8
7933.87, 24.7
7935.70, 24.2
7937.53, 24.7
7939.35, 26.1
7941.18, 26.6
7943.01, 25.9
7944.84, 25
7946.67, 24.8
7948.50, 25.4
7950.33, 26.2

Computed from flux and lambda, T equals 26.8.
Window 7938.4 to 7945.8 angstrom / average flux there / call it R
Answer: 25.9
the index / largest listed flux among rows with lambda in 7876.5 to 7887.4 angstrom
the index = 26.4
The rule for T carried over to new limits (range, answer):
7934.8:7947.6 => 26.6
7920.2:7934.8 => 24.8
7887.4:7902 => 27.1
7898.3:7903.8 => 27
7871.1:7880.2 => 26.7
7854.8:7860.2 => 28.8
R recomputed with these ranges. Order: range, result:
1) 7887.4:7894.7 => 26.7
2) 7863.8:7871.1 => 26.1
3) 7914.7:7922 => 25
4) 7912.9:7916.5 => 25.3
